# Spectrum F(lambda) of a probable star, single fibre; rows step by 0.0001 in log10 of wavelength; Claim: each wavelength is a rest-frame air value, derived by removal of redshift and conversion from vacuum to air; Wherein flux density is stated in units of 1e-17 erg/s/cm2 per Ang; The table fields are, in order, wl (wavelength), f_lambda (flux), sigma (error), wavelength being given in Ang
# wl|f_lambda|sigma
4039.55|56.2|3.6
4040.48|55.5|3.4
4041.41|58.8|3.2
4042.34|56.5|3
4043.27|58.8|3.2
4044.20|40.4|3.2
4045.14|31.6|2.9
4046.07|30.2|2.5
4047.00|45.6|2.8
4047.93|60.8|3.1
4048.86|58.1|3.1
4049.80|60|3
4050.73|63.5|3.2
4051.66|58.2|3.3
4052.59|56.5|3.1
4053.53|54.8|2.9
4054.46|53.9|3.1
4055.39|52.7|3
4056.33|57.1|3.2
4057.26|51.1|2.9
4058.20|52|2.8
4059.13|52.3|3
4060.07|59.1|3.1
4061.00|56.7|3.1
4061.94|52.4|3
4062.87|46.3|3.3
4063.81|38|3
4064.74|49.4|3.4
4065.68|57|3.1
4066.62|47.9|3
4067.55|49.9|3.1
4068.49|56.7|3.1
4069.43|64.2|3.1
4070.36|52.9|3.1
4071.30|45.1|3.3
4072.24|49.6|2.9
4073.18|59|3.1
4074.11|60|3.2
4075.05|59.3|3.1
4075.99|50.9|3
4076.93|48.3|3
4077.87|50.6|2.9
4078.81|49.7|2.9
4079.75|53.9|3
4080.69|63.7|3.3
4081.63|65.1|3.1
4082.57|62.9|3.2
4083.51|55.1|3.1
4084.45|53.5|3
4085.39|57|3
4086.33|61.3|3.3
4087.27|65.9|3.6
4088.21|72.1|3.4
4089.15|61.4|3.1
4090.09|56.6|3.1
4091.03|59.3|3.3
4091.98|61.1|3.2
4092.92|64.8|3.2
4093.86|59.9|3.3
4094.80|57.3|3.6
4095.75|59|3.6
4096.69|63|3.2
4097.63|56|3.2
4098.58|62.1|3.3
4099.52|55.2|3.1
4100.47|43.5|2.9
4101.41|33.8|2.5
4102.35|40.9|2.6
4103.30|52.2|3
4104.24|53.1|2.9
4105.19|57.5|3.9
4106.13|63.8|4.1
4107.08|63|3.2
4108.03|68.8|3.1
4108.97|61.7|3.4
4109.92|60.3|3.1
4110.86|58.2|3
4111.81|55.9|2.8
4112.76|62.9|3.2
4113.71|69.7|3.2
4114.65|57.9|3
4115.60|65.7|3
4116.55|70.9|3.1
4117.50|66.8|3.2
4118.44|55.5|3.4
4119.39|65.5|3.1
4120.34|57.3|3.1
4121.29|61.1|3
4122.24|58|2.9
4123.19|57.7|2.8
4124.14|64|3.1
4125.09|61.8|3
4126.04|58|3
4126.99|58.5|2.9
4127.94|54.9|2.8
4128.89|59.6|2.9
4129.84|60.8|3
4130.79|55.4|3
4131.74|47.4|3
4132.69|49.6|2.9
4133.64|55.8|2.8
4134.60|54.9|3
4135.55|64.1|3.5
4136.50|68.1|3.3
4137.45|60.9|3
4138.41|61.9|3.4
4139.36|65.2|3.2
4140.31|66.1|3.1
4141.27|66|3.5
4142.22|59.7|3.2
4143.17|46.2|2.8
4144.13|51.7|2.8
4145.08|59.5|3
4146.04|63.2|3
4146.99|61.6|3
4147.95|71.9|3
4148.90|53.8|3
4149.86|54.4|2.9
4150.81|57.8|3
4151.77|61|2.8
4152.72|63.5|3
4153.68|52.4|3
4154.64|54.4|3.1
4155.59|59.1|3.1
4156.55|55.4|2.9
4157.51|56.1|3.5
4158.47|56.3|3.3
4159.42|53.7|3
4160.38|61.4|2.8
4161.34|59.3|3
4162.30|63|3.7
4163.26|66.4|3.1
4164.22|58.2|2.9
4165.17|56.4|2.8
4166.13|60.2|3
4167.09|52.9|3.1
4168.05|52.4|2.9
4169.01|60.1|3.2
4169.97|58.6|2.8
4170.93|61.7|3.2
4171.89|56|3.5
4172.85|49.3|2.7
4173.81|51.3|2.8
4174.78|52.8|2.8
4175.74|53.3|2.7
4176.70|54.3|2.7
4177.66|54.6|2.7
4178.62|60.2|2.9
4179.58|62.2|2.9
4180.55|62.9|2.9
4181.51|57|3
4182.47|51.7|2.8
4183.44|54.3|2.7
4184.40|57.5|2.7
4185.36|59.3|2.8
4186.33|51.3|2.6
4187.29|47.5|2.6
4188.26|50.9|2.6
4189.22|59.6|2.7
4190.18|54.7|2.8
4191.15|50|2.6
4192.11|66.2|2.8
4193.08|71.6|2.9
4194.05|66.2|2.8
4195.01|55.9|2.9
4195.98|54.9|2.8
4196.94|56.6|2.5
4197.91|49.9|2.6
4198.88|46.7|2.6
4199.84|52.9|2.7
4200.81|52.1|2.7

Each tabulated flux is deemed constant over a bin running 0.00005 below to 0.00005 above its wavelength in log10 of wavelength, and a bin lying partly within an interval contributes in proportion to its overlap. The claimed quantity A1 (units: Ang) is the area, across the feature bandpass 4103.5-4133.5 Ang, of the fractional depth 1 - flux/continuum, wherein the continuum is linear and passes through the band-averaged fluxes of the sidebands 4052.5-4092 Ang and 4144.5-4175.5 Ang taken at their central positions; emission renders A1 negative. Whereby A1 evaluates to -1.7 Ang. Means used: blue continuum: 55.3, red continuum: 57.9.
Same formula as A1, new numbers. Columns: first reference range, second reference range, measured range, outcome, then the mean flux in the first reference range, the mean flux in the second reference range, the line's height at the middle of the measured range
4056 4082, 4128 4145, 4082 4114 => -1.7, 53.4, 58.4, 55.6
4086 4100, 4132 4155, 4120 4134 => 0.6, 61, 59.2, 59.8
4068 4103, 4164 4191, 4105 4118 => -1.6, 56.5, 55.7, 56.2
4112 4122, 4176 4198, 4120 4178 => 2.1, 63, 57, 60.3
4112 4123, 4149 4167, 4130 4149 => 0.2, 62.5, 58.1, 60.1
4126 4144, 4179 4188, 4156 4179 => 0.0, 58.5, 55.8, 56.7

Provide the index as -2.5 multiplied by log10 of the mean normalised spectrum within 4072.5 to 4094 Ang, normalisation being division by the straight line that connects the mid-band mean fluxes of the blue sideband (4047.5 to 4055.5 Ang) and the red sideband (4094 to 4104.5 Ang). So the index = -0.084 mag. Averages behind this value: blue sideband 57.8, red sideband 52.6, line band 58.7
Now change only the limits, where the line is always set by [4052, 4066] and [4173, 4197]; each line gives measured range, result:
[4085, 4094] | -0.16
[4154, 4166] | -0.05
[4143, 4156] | -0.05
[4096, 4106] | 0.03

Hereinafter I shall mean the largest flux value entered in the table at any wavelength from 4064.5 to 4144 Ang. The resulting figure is 72.1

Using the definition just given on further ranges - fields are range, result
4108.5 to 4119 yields 70.9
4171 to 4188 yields 62.9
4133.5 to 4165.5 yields 71.9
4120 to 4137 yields 68.1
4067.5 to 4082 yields 65.1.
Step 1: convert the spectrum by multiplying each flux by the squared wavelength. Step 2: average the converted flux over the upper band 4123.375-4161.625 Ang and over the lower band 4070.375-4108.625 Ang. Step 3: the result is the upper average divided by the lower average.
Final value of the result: 1.06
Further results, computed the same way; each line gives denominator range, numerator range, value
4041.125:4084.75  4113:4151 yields 1.16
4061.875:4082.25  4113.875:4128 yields 1.18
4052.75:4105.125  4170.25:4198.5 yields 1.08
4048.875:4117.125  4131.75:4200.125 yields 1.05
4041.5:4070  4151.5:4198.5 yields 1.15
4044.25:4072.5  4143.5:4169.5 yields 1.18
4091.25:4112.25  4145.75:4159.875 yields 1.05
